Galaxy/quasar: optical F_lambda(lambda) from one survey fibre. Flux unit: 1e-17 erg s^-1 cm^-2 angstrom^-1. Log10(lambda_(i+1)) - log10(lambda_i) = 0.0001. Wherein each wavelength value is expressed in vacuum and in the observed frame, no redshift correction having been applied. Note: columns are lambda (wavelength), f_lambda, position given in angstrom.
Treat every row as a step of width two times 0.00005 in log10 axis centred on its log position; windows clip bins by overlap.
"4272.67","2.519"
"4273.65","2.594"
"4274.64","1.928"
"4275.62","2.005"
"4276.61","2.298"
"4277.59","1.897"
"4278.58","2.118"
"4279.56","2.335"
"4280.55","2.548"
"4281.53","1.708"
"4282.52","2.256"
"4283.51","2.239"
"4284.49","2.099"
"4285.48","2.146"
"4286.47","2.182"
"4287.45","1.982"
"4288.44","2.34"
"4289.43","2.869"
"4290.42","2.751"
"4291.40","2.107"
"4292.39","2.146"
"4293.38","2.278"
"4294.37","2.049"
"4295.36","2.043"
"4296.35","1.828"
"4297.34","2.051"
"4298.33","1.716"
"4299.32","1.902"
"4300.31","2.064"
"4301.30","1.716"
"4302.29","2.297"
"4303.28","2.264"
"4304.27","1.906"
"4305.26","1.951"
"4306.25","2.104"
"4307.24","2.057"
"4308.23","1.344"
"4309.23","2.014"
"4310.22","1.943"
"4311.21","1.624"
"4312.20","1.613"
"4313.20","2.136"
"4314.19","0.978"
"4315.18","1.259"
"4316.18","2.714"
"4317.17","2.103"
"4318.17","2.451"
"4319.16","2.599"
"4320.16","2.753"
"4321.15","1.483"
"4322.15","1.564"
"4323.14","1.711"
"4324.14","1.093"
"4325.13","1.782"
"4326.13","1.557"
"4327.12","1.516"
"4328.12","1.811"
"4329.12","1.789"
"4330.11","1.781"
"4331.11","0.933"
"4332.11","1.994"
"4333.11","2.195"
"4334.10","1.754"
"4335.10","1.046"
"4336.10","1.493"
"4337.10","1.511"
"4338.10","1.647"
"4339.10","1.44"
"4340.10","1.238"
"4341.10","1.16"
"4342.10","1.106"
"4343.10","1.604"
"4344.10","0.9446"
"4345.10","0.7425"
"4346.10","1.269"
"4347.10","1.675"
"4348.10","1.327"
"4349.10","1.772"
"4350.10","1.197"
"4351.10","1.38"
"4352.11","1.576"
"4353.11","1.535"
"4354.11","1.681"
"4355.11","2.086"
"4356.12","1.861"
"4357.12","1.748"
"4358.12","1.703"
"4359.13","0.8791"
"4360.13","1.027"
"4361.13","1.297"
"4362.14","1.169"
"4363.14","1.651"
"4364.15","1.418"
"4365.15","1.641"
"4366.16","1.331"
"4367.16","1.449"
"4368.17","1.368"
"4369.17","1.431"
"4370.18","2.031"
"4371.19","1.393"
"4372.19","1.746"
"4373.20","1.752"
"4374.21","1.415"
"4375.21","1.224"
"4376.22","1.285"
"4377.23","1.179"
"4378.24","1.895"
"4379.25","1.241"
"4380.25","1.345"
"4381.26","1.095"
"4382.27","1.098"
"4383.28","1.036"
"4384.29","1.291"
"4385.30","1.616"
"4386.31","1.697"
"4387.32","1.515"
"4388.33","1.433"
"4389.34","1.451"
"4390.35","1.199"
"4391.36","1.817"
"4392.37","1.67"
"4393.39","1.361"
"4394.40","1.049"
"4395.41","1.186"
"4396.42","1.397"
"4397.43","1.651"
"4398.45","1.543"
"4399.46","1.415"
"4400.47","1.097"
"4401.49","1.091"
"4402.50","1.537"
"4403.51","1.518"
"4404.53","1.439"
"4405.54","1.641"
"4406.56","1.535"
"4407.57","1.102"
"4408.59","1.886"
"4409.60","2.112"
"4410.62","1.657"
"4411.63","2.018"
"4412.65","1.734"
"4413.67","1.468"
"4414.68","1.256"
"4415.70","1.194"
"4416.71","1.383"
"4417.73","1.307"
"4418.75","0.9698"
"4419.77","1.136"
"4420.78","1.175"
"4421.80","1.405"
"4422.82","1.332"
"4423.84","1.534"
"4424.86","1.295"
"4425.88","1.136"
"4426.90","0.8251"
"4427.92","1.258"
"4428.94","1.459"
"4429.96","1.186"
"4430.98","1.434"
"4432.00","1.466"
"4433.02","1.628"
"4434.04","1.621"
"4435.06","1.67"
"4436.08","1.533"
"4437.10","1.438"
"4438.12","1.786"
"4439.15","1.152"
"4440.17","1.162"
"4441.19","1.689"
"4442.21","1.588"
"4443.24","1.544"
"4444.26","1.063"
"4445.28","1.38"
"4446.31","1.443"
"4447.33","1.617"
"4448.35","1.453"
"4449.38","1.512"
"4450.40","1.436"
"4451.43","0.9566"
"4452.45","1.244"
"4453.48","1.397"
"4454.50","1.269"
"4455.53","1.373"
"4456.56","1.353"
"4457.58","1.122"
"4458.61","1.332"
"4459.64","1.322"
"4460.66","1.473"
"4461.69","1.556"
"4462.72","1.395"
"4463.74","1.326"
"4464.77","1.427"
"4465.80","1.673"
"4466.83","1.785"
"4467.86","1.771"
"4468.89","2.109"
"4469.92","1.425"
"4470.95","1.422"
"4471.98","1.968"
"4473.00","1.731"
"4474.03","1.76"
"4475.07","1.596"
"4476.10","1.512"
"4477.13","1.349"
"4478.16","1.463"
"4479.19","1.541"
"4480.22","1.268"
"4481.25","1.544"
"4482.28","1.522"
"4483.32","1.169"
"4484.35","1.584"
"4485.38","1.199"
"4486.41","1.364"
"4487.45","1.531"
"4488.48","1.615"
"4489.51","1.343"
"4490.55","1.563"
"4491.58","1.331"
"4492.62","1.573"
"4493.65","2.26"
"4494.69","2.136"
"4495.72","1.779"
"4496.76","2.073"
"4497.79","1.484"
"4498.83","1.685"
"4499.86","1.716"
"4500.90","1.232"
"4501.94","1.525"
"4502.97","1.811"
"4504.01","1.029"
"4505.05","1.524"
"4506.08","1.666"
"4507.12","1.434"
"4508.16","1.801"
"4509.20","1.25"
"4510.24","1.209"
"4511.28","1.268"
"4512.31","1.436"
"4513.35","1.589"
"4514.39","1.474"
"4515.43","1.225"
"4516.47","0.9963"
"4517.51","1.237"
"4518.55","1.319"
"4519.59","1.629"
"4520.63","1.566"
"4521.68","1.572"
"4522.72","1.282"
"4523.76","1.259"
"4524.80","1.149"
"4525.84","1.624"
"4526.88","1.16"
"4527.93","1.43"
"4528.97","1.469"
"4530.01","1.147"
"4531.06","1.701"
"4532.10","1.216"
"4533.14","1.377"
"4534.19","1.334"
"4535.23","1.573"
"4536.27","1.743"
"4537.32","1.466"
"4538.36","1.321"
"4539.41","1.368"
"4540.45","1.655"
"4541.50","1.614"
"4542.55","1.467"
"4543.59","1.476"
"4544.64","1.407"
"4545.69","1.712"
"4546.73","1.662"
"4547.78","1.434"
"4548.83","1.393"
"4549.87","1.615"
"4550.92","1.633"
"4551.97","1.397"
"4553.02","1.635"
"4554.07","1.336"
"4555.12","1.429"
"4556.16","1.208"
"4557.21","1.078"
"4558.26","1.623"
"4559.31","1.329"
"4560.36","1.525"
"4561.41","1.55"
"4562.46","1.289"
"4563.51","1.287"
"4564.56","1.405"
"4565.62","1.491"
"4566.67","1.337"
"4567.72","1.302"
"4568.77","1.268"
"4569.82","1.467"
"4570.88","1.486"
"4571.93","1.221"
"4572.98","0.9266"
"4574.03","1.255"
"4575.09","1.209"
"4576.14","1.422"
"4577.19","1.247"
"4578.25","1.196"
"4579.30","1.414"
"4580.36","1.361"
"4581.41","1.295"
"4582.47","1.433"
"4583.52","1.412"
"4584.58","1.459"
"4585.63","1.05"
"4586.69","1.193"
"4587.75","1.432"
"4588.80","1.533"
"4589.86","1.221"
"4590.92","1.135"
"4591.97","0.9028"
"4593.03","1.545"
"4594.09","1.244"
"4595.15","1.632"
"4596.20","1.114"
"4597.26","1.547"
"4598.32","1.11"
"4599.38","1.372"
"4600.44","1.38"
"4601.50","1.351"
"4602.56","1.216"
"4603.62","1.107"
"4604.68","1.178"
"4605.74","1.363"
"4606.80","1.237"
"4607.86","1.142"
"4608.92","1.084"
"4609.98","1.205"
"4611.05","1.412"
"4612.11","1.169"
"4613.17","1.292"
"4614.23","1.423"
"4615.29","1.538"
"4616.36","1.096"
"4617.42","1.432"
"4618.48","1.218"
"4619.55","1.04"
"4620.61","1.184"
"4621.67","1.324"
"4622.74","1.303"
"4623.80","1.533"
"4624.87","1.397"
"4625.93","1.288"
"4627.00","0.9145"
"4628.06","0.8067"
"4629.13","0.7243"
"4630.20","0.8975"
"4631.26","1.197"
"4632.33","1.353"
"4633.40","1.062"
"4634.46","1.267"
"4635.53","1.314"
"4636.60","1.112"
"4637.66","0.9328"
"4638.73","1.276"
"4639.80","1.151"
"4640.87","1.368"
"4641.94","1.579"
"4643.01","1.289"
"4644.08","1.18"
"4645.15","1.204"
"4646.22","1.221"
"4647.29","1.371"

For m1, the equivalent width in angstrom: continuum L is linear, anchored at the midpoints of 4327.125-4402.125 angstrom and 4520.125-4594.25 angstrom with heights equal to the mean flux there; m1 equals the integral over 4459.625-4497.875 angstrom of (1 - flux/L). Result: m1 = -4.7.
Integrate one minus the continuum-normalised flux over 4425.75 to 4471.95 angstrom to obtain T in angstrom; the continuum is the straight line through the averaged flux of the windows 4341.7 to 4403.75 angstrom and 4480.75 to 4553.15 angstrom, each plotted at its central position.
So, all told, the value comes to 0.63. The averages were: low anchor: 1.42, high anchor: 1.48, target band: 1.44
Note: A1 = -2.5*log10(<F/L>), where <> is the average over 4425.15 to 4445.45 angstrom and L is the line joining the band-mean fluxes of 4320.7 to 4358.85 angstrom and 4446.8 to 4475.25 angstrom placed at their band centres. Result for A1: 0.07 mag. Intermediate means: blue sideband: 1.51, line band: 1.4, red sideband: 1.49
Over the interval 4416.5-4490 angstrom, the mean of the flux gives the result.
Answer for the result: 1.43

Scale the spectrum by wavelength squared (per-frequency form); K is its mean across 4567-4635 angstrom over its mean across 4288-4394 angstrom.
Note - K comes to 0.9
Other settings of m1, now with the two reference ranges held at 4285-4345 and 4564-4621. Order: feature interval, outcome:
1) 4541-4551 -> -1.1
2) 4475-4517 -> -0.7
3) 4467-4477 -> -1.1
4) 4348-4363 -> 2.2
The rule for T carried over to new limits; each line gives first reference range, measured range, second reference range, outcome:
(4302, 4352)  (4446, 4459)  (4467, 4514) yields 2.0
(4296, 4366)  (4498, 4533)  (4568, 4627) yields -0.3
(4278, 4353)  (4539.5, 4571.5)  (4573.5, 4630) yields -2.2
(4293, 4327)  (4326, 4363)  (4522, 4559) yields 7.3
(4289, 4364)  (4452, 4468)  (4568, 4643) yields 0.8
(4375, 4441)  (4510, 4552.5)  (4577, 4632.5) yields -3.9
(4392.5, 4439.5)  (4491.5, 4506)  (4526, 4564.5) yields -2.3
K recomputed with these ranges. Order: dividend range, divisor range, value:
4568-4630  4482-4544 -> 0.89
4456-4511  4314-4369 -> 1.05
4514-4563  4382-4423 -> 1.06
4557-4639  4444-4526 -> 0.90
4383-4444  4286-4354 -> 0.84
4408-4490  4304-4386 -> 0.97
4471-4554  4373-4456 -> 1.11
